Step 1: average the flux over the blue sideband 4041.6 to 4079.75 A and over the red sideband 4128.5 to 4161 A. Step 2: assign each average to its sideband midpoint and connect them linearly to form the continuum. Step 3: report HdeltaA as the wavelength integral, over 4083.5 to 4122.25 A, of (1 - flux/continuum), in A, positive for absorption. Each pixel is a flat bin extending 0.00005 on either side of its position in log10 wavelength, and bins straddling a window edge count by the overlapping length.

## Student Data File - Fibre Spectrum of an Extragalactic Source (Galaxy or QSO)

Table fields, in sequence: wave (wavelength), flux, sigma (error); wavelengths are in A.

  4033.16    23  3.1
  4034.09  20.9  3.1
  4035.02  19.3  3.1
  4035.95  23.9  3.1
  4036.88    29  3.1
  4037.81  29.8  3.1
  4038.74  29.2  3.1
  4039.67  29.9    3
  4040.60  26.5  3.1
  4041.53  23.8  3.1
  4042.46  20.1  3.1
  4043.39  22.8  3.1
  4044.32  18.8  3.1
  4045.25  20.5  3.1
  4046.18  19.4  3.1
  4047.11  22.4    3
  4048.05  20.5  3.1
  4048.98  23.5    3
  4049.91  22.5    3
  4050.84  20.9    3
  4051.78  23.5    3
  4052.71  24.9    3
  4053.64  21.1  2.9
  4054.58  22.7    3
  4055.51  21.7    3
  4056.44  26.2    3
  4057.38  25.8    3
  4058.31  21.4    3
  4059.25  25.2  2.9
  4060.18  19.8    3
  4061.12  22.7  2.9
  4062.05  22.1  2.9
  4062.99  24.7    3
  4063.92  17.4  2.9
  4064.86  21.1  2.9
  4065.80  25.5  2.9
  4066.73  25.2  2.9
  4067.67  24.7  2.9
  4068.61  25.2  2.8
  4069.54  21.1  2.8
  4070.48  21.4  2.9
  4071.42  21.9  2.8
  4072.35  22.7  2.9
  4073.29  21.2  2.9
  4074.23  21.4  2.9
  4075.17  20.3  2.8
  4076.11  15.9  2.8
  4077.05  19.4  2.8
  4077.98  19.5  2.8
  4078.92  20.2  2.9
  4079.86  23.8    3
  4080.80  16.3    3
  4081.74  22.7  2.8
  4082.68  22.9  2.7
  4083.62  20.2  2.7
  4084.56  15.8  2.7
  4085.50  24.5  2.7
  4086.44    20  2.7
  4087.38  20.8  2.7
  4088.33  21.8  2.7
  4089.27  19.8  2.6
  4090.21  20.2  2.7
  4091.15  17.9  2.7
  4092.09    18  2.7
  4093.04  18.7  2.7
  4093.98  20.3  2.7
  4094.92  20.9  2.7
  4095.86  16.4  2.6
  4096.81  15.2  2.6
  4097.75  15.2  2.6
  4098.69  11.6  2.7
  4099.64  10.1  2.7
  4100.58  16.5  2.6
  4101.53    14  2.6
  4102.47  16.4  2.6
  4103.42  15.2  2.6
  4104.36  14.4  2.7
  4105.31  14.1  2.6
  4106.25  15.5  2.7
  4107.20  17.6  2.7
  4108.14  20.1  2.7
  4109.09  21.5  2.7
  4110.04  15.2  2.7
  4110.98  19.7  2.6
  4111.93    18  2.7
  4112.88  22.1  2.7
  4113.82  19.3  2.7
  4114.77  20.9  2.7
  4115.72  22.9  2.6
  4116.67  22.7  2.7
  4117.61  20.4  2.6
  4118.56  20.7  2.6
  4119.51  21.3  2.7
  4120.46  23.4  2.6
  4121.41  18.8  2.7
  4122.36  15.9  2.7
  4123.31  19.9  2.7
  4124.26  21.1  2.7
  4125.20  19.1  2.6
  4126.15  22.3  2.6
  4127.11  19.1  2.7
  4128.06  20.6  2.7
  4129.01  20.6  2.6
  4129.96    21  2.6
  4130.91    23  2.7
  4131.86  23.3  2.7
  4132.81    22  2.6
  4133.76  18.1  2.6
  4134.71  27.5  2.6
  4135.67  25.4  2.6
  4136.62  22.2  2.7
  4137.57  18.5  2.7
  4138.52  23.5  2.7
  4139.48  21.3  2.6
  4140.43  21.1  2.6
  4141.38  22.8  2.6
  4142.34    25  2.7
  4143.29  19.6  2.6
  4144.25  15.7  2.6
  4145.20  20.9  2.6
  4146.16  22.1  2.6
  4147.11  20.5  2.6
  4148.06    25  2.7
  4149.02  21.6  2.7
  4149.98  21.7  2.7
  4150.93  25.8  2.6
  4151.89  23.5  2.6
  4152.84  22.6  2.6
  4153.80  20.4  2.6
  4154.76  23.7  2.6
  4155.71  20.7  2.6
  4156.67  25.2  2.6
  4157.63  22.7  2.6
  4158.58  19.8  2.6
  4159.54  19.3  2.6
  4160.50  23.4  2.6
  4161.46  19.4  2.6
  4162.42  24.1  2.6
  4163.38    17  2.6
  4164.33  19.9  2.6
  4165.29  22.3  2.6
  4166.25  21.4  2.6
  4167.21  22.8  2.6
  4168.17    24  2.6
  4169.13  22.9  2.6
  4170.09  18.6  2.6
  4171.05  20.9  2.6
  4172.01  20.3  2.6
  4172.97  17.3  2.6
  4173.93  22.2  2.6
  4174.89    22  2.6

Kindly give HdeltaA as 6.3 A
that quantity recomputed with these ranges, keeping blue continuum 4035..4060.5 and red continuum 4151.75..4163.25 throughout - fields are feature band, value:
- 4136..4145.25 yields 0.4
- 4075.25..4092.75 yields 2.3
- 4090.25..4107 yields 4.9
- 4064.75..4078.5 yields 0.8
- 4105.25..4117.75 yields 1.7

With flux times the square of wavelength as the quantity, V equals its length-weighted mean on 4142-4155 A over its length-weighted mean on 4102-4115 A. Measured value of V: 1.3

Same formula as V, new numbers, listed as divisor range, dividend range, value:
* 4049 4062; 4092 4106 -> 0.70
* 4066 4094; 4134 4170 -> 1.09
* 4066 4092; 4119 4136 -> 1.03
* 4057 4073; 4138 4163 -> 1.00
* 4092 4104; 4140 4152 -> 1.40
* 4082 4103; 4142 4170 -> 1.24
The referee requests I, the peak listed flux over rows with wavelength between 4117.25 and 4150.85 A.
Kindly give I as 27.5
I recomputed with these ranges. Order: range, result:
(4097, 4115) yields 22.1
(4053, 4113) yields 26.2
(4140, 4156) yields 25.8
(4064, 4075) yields 25.5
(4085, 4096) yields 24.5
